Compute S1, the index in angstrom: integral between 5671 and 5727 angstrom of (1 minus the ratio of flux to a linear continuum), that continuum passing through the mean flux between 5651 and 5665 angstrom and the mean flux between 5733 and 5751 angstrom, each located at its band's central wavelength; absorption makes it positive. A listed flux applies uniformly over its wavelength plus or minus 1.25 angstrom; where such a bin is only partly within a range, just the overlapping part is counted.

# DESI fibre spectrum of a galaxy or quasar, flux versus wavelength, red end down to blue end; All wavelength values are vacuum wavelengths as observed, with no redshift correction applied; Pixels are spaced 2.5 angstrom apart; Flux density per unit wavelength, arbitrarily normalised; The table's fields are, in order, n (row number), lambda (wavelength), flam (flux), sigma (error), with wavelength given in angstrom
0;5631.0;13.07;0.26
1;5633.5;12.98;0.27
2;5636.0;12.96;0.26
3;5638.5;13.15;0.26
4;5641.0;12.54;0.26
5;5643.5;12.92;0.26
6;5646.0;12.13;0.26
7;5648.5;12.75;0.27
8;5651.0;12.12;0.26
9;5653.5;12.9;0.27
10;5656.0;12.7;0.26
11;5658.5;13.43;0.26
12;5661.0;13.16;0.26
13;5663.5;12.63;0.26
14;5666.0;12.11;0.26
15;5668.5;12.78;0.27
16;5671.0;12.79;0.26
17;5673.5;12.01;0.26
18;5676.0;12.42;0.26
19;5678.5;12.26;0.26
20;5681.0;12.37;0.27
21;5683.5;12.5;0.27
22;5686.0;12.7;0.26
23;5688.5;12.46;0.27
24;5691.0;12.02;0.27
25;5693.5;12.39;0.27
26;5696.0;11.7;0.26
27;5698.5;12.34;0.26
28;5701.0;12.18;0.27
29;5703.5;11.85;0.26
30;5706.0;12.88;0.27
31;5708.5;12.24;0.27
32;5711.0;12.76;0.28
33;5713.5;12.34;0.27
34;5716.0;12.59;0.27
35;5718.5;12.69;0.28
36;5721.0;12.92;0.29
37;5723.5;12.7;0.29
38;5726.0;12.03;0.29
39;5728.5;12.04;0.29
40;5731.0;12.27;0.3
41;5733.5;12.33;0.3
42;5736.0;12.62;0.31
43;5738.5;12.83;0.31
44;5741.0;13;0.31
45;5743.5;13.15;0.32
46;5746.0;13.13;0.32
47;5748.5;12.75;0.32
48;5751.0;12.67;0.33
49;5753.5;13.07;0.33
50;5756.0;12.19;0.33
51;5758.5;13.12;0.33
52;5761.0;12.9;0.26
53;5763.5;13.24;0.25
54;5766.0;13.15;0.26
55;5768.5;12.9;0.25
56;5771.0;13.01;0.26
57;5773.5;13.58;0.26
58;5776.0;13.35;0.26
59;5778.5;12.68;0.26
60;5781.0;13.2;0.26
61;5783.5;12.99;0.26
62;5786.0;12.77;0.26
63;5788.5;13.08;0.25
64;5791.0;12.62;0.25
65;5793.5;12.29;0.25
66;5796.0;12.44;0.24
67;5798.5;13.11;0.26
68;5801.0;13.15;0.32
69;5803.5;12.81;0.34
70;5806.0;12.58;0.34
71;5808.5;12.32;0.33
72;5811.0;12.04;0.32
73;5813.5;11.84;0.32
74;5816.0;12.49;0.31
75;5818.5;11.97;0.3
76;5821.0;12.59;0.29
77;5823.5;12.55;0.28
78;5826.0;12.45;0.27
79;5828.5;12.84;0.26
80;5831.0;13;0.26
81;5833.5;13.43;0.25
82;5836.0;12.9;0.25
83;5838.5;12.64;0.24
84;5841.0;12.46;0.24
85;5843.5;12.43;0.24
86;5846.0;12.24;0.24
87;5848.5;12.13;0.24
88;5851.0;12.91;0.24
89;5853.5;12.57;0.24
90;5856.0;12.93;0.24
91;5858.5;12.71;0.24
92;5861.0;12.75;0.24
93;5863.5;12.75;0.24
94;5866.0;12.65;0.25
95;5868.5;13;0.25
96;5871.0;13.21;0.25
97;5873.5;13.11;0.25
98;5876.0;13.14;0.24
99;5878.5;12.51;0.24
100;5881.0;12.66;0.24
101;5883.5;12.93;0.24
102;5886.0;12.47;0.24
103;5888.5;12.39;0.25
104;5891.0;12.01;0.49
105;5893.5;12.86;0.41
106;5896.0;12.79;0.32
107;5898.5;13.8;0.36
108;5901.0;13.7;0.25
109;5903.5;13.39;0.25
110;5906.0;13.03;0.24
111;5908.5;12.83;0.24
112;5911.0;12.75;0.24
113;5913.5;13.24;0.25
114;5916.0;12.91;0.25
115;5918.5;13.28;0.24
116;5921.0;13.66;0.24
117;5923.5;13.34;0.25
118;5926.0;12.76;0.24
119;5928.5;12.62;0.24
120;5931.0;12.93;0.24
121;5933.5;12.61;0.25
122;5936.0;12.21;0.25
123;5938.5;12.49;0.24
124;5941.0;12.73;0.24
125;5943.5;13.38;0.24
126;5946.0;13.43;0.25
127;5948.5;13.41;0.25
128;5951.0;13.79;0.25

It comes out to 2.0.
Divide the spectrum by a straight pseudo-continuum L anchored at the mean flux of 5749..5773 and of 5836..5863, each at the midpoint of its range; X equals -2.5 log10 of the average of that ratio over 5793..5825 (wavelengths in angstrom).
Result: 0.02 mag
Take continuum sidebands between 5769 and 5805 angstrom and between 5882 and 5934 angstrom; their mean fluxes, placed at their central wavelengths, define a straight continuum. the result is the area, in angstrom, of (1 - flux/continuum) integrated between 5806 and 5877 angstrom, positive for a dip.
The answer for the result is 1.68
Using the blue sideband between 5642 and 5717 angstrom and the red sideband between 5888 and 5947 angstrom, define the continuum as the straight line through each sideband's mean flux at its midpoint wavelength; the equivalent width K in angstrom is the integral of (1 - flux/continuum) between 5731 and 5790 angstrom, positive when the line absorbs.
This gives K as -1.3 angstrom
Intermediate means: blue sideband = 12.5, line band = 12.9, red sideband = 13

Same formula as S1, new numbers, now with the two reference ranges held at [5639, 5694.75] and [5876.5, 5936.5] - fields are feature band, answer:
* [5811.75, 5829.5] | 0.6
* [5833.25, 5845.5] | 0.1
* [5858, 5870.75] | 0.0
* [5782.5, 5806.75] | -0.1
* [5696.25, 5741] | 0.7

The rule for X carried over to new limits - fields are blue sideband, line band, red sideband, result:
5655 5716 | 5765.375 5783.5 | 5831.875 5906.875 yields -0.04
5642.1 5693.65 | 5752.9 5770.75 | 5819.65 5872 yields -0.03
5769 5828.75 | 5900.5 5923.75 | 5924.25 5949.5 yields -0.03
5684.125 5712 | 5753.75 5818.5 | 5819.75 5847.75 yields -0.02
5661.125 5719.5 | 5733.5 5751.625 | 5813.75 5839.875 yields -0.03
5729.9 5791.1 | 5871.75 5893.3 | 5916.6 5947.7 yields 0.02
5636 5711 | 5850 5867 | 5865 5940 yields 0.01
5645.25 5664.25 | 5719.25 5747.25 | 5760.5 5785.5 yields 0.03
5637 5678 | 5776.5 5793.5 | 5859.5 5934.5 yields -0.01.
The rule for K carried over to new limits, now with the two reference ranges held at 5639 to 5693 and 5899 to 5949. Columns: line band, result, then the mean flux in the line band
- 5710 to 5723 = 0.0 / 12.7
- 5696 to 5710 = 0.4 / 12.3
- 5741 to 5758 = -0.2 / 12.9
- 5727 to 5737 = 0.3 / 12.3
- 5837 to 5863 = 0.6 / 12.6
